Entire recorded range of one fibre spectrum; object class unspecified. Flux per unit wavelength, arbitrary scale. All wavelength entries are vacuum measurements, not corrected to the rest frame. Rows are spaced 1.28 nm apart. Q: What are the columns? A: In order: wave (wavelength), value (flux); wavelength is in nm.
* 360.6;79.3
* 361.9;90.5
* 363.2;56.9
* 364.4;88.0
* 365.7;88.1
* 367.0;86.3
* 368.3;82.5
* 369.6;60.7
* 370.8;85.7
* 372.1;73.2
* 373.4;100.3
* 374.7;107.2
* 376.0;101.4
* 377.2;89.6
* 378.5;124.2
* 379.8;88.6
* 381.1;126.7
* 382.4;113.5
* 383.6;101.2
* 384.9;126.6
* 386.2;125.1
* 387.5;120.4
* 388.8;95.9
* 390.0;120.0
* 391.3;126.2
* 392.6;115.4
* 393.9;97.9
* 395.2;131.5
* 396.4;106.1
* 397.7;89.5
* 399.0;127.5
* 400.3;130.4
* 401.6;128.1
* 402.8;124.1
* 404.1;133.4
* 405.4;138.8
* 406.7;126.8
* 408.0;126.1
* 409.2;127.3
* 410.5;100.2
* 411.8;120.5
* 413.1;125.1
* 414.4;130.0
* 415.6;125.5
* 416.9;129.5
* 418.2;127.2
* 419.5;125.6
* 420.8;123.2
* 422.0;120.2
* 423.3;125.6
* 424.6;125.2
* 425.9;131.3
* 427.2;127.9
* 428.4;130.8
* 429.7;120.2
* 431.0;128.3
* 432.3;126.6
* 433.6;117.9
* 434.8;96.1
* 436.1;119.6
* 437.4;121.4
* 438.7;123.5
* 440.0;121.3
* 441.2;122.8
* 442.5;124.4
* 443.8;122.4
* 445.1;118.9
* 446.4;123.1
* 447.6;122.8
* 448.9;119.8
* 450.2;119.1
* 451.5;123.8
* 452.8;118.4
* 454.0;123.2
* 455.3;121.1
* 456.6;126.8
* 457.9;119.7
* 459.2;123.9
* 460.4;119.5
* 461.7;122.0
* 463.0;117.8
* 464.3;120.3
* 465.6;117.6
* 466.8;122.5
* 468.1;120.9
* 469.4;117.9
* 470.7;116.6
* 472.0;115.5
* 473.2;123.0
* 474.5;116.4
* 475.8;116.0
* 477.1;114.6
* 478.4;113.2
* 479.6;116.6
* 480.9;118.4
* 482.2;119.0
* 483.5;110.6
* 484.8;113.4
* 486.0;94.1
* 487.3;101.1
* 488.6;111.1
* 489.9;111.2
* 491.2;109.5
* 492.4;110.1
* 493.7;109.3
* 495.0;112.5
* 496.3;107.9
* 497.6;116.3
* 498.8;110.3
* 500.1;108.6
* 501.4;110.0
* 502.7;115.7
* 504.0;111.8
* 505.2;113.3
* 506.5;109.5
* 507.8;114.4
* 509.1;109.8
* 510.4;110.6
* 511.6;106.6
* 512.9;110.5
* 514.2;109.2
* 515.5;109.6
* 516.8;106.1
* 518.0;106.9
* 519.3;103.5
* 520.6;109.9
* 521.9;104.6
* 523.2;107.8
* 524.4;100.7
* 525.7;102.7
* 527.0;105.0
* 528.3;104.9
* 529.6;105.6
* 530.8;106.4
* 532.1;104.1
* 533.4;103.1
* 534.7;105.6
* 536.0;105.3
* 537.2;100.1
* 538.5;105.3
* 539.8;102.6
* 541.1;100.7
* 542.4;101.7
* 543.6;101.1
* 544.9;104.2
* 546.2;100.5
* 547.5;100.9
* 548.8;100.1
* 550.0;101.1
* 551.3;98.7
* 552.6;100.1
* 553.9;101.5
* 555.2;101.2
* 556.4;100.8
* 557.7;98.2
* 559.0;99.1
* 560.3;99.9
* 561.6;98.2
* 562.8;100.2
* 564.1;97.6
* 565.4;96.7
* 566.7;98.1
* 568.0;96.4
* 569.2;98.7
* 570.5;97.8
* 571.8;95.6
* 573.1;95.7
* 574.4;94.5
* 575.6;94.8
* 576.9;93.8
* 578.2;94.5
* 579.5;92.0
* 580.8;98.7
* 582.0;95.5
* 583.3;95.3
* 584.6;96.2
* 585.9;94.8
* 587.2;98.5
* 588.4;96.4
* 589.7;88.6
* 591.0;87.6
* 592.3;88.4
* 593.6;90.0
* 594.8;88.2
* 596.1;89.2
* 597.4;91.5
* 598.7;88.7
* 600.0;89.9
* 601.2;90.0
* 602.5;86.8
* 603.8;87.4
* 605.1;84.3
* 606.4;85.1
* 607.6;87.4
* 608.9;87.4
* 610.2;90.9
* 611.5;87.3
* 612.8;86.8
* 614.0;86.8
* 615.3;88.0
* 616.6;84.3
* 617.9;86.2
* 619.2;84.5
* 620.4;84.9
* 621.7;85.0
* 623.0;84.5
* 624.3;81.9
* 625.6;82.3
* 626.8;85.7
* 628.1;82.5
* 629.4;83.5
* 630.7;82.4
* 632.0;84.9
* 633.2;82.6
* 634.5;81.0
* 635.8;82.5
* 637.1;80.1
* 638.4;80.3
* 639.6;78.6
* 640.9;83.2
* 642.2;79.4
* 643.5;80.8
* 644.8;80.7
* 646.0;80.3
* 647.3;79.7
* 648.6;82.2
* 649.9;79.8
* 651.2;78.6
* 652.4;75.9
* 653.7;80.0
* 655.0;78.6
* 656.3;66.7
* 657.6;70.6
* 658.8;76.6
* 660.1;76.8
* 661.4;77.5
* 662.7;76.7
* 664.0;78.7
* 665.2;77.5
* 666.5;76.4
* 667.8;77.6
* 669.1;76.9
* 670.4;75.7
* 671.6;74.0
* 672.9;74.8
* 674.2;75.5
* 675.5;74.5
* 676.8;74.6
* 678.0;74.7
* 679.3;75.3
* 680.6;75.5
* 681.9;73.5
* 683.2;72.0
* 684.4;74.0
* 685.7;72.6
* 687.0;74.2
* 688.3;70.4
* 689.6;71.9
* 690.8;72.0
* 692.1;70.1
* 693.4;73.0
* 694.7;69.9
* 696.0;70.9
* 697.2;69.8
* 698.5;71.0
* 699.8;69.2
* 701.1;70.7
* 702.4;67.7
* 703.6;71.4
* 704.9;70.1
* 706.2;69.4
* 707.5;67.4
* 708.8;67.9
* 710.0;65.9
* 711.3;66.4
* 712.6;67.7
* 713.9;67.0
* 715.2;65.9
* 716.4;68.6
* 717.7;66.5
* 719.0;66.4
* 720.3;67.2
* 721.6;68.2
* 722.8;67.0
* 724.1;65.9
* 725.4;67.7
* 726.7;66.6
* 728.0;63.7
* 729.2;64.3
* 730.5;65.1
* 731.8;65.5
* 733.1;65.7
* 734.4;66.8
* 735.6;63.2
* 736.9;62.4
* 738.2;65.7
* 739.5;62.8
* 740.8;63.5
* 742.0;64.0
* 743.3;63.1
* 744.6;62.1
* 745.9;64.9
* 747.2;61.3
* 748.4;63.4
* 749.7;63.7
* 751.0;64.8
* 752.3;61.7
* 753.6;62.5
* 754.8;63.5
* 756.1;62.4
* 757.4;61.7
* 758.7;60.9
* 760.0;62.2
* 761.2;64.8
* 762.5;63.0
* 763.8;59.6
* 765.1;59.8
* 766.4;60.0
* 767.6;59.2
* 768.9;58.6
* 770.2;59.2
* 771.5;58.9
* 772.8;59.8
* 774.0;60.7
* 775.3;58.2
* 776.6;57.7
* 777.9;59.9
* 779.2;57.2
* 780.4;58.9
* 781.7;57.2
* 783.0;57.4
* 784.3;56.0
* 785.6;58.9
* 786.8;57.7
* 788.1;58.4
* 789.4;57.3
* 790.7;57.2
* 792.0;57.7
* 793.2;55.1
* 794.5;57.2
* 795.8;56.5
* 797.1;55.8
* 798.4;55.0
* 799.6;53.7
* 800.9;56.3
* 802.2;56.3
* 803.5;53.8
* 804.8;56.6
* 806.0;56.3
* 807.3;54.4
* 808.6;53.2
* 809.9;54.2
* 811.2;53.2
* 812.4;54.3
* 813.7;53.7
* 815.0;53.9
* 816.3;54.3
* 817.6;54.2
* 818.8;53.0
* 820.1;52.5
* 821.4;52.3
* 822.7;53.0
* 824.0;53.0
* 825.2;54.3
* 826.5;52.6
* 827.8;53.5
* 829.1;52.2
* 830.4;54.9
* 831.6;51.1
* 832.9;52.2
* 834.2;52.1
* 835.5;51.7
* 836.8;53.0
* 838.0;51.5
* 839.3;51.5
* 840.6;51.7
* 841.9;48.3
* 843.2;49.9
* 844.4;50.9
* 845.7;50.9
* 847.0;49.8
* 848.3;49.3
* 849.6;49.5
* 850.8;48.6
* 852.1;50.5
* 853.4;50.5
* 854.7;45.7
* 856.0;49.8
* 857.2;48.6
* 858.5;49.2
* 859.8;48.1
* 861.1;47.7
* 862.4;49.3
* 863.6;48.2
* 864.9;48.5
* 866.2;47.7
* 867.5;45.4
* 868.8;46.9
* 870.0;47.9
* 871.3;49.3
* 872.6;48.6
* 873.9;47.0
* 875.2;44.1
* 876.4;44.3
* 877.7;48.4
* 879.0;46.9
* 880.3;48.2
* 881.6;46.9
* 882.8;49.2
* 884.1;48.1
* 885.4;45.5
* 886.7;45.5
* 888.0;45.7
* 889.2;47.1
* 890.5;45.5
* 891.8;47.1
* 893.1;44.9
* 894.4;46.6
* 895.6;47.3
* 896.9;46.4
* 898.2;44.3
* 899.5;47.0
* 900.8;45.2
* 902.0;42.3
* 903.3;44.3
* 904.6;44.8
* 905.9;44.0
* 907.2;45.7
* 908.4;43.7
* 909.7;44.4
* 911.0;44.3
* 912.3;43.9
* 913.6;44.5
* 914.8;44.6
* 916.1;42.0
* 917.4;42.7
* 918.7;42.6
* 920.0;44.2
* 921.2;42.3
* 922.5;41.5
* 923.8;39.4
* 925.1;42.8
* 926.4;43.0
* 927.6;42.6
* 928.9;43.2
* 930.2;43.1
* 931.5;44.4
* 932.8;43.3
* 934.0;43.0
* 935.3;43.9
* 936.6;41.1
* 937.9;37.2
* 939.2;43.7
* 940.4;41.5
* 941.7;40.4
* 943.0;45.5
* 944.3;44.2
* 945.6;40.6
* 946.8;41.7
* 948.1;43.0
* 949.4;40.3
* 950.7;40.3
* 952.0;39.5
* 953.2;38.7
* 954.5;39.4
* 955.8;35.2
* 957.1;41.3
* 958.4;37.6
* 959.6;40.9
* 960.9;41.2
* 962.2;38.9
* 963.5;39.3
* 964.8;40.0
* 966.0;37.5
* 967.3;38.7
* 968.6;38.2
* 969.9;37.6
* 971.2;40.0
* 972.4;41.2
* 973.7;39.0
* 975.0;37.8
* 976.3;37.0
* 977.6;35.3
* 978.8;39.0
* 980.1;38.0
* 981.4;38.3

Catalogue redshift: 0.00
